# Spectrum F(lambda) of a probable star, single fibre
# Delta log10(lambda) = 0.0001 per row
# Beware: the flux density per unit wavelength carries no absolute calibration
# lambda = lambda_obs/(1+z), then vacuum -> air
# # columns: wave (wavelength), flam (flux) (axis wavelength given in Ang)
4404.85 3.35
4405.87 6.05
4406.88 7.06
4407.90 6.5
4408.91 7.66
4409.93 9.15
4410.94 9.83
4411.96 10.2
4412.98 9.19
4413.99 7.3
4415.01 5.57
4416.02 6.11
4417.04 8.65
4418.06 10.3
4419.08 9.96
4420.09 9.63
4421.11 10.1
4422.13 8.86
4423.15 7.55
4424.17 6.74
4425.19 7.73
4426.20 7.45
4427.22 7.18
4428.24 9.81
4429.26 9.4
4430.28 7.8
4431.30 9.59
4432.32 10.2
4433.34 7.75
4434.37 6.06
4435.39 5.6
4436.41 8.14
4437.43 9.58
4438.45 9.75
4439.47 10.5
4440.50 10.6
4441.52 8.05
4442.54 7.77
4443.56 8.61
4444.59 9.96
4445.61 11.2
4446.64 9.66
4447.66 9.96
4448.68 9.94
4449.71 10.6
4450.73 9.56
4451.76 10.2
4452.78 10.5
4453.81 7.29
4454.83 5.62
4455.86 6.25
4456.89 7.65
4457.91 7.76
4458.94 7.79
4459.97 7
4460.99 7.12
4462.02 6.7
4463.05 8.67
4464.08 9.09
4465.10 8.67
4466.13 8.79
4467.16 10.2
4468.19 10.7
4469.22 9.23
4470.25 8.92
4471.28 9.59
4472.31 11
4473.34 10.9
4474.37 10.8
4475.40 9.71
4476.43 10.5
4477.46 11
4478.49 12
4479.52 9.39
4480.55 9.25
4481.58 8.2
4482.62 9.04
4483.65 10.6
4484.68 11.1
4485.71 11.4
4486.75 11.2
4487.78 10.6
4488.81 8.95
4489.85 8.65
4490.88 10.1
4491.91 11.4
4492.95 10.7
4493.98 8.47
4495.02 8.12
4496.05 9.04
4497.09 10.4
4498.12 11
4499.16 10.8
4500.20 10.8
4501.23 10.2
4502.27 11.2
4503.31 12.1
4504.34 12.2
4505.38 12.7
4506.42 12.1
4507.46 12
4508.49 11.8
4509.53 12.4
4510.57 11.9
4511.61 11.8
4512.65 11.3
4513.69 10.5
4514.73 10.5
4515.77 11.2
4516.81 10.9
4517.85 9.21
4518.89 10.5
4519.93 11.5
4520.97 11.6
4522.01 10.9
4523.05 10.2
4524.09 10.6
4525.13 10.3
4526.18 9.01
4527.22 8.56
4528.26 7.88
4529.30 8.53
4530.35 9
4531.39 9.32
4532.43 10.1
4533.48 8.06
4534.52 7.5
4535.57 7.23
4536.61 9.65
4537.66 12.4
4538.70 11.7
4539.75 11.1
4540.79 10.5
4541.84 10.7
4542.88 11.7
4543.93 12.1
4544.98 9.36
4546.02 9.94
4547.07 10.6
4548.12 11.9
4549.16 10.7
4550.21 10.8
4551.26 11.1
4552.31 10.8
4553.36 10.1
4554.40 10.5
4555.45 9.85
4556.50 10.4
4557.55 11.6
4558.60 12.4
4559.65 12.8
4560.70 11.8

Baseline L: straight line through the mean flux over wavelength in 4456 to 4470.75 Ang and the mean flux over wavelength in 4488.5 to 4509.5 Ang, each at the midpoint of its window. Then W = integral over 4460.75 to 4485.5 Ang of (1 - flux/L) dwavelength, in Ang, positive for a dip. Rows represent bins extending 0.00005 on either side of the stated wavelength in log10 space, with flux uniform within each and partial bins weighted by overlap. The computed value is -1.8 Ang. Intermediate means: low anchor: 8.39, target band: 9.68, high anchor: 10.7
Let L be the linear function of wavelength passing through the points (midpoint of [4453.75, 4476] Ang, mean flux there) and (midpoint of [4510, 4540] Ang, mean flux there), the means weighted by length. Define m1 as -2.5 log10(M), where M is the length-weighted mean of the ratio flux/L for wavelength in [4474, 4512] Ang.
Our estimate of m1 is -0.142 mag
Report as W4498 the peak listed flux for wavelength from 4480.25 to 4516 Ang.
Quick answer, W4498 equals 12.7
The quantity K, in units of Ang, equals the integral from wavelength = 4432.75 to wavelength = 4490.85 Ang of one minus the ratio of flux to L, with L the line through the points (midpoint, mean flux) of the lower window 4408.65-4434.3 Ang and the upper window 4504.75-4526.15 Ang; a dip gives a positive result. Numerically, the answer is 2.6 Ang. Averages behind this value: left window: 8.51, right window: 11.1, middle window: 9.21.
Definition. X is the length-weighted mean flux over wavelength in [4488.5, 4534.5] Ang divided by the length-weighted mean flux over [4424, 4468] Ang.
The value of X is 1.21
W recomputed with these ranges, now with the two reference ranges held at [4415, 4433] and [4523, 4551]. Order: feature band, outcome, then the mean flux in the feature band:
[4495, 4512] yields -3.1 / 11.3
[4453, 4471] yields 1.8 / 8.14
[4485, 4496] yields -0.6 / 9.94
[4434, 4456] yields -0.3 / 8.95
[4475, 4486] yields -1.1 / 10.2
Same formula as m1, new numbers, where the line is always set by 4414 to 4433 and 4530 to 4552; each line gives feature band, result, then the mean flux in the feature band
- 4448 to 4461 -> 0.075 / 8.32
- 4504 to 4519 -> -0.164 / 11.4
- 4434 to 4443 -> 0.023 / 8.5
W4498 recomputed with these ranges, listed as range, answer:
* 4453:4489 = 12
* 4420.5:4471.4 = 11.2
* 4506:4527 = 12.4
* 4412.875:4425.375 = 10.3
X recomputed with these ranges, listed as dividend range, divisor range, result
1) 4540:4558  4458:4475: 1.19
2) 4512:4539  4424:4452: 1.11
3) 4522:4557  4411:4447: 1.16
